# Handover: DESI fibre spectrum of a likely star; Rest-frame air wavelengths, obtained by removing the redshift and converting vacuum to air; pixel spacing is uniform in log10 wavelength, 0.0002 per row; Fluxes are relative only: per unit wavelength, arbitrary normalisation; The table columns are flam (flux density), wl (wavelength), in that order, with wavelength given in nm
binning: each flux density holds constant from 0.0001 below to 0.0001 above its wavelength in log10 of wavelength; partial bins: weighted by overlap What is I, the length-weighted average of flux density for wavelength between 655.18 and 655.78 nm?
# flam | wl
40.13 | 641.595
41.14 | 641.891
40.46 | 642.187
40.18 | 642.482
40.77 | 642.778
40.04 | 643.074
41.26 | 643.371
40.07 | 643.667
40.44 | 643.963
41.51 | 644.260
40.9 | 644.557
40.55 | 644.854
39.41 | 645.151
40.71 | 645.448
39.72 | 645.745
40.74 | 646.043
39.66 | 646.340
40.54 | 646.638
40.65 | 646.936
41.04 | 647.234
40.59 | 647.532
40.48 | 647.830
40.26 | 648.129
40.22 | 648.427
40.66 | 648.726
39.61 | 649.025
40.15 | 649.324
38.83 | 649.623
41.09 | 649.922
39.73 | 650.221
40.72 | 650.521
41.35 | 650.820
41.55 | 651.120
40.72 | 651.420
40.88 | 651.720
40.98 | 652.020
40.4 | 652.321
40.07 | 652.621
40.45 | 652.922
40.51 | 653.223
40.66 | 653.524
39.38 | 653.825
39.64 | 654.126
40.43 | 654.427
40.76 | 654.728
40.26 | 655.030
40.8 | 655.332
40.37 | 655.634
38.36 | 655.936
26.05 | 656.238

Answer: 40.6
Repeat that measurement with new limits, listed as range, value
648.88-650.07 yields 39.9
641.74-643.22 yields 40.5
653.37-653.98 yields 40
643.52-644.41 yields 40.7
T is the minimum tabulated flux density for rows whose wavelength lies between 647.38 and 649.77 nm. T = 38.83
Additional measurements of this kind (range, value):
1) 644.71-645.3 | 39.41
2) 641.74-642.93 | 40.18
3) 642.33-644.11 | 40.04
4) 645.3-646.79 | 39.66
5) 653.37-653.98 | 39.38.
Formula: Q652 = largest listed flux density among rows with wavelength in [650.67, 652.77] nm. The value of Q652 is 41.55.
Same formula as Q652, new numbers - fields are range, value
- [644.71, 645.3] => 40.55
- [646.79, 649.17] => 41.04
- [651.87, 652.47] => 40.98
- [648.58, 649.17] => 40.66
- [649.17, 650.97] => 41.35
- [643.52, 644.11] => 40.44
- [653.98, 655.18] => 40.76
